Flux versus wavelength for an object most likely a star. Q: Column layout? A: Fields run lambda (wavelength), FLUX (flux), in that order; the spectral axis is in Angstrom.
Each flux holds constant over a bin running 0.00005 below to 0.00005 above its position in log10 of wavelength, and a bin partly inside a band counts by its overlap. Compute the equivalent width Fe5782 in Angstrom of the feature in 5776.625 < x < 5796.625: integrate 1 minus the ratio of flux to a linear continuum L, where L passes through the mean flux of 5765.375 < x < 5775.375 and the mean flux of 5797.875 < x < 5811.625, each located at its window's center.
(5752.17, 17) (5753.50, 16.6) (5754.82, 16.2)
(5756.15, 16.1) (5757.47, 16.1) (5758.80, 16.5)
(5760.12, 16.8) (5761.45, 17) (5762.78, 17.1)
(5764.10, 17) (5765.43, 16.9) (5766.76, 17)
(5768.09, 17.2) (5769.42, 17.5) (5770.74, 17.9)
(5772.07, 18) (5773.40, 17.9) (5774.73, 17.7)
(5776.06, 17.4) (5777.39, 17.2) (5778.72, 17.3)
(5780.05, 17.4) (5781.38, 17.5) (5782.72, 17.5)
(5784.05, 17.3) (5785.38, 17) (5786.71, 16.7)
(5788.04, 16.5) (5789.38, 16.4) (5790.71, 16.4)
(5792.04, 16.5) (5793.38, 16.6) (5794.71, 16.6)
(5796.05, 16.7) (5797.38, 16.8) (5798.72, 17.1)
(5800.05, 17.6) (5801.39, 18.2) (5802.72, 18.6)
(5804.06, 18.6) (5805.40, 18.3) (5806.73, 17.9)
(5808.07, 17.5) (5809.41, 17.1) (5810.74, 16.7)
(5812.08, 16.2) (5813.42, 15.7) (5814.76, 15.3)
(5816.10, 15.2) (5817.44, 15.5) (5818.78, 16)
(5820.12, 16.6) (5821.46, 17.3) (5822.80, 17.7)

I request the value 0.82 Angstrom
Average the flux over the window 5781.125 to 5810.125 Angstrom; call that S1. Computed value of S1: 17.2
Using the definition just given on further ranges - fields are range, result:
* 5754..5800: 17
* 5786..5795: 16.5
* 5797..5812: 17.6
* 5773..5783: 17.5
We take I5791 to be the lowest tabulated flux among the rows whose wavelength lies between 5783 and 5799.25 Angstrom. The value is 16.4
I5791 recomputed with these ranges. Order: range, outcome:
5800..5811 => 16.7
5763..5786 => 16.9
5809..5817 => 15.2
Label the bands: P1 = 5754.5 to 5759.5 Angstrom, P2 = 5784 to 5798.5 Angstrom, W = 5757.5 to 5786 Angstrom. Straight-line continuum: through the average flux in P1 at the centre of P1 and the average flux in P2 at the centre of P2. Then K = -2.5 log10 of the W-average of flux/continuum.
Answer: -0.054 mag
